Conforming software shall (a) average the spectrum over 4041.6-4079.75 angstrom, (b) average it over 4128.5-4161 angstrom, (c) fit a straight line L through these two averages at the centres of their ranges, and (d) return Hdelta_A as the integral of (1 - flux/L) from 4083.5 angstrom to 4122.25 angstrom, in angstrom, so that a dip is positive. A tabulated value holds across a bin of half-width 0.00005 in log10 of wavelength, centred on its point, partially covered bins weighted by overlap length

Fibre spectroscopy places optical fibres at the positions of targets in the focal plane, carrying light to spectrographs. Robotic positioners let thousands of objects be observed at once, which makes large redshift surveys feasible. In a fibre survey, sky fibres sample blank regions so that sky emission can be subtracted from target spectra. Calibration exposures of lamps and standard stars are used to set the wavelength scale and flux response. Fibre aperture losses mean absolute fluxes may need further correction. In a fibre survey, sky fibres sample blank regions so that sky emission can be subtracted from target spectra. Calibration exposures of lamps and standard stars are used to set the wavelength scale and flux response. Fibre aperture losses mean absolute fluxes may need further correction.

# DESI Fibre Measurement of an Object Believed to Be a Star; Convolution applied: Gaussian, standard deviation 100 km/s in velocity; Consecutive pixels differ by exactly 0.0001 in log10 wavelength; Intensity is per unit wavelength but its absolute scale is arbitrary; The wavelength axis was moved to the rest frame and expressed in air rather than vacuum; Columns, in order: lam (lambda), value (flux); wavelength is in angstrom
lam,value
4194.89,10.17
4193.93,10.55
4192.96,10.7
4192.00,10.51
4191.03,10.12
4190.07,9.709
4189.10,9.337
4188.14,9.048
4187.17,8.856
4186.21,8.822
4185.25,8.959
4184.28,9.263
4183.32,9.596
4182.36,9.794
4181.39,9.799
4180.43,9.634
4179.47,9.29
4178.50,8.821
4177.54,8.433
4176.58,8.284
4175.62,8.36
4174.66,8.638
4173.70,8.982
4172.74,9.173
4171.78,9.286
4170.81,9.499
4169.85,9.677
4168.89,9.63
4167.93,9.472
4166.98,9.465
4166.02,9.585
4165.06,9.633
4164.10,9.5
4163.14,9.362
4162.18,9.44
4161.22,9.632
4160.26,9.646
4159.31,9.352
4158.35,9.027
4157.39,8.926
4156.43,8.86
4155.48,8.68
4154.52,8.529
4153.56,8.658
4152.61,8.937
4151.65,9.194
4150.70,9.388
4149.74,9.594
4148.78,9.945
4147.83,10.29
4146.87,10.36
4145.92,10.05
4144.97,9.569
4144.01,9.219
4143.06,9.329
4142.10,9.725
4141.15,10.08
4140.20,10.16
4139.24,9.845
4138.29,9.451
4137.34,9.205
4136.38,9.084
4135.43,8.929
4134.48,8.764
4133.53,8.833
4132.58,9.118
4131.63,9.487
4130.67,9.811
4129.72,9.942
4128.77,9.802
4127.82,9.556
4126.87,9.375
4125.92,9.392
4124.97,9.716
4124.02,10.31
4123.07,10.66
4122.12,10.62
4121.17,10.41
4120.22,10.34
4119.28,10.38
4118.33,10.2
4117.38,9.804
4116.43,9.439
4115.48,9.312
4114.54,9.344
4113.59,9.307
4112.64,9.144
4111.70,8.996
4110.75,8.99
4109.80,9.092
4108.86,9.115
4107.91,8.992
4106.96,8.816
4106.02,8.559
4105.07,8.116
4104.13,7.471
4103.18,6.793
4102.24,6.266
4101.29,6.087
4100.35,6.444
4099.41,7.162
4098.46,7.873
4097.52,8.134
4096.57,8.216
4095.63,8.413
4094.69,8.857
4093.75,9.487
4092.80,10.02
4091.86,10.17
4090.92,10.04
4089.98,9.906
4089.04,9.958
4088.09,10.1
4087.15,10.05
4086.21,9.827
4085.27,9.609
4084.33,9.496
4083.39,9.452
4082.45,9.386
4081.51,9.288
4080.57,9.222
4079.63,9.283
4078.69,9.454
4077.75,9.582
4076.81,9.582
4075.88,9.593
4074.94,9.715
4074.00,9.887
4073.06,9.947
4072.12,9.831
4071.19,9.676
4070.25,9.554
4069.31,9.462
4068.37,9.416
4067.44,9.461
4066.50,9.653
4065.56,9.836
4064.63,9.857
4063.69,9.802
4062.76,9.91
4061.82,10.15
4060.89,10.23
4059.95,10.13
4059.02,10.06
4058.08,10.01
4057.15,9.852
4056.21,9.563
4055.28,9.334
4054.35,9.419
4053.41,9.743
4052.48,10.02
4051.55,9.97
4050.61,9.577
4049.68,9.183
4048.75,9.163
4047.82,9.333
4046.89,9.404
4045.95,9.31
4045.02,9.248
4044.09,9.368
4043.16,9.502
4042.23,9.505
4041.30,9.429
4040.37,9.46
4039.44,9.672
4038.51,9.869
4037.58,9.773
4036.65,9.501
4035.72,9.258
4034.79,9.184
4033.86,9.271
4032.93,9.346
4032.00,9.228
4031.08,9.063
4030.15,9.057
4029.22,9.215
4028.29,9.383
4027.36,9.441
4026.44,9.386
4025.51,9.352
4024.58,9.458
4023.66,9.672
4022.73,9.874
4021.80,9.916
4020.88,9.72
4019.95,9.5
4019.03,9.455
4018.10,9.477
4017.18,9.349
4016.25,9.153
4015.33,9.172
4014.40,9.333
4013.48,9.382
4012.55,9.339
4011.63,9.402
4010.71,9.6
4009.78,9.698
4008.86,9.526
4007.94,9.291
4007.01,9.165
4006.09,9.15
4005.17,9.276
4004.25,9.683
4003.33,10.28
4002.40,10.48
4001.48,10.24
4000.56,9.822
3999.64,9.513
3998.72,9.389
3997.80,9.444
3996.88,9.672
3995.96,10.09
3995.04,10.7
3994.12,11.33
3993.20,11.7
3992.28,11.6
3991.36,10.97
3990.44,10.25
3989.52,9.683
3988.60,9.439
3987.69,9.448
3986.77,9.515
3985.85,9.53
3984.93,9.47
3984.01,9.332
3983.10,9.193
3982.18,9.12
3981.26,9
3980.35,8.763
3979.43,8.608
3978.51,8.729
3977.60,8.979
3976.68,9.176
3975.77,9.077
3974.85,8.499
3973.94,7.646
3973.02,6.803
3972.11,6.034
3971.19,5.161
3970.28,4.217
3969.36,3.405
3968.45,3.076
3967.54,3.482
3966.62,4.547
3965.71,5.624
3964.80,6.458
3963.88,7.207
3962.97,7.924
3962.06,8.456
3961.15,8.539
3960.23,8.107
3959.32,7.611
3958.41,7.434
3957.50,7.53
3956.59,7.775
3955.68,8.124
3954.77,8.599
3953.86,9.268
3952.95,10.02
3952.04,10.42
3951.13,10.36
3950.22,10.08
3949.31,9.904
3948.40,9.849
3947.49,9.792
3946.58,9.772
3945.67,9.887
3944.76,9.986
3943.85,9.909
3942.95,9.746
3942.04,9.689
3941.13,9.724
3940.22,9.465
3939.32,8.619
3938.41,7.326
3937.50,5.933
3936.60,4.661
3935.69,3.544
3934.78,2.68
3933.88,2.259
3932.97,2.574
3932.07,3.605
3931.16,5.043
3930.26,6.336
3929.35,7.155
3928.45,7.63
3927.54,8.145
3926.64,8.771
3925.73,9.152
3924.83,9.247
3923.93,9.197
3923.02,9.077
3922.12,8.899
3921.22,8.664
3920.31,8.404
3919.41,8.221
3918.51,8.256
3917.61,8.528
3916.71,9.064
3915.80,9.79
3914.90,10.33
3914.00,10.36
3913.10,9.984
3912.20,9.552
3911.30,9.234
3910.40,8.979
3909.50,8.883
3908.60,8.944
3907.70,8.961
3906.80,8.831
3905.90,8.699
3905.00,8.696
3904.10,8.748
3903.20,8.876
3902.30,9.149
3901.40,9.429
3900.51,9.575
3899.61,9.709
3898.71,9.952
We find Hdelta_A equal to 2.1 angstrom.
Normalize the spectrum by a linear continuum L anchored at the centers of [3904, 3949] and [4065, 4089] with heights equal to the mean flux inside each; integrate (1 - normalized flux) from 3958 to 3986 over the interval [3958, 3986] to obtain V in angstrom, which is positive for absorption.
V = 4.1 angstrom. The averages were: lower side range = 8.18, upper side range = 9.62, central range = 7.37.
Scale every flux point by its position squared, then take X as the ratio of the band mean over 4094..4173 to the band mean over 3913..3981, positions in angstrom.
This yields 1.3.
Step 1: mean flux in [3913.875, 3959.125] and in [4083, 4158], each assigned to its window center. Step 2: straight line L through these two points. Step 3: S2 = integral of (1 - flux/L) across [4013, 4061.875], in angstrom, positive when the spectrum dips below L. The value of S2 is -4.3 angstrom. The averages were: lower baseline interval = 8.16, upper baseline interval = 9.24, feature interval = 9.51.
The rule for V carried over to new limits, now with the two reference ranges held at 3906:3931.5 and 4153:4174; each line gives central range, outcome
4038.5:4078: -2.7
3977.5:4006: -2.9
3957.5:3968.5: 2.6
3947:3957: -0.8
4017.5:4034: -0.9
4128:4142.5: -0.4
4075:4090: -0.9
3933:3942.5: 2.8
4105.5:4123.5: -0.8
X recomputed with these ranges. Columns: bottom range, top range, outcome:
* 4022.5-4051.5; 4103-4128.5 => 1.04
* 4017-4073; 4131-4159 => 1.03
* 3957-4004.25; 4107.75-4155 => 1.22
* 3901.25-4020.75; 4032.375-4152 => 1.17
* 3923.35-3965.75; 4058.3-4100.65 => 1.28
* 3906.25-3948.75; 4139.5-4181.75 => 1.29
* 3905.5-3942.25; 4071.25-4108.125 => 1.24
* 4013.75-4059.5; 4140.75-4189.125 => 1.04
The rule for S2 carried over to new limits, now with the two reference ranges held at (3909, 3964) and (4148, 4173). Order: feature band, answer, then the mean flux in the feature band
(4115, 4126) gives -1.1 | 10.1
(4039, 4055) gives -1.3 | 9.49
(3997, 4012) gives -1.8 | 9.63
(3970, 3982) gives 0.9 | 7.83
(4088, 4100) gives -0.1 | 9.04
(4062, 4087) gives -2.0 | 9.62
